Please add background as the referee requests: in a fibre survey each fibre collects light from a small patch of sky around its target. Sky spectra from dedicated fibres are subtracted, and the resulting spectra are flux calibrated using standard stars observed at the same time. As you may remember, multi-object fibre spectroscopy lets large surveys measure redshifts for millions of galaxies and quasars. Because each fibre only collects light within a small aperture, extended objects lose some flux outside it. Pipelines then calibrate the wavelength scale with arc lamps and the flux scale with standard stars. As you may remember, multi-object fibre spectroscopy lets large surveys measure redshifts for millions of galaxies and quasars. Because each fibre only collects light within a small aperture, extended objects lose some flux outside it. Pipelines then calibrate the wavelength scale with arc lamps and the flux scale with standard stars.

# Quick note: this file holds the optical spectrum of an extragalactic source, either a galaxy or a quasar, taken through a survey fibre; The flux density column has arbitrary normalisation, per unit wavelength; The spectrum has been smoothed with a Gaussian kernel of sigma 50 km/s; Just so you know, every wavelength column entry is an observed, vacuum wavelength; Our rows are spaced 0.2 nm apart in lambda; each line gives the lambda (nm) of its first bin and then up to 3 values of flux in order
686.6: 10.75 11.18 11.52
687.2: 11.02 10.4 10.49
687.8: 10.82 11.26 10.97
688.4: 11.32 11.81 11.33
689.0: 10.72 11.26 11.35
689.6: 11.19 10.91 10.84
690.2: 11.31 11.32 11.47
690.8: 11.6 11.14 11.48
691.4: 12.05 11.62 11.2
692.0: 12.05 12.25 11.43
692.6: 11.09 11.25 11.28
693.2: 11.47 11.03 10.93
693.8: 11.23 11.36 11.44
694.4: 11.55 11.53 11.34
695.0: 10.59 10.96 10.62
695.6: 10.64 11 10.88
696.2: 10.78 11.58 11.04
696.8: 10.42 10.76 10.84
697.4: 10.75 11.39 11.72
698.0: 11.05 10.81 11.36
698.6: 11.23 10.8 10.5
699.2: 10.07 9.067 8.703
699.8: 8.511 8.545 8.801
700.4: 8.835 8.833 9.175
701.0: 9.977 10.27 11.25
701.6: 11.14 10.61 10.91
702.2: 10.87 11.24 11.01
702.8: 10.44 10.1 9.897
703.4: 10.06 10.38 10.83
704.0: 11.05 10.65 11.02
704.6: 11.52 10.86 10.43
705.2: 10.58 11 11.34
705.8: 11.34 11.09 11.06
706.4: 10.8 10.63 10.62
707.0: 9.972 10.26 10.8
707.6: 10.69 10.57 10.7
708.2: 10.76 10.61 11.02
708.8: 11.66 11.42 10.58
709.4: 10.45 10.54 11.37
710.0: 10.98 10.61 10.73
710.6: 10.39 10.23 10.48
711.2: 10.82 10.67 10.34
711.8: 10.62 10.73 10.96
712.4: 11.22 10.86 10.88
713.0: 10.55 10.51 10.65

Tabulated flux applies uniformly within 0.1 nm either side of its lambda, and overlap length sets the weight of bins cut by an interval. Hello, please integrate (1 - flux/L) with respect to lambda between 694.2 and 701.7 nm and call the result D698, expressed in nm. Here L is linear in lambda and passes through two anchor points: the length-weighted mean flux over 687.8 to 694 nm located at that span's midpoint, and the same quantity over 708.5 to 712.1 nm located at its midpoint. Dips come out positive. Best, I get 0.43 nm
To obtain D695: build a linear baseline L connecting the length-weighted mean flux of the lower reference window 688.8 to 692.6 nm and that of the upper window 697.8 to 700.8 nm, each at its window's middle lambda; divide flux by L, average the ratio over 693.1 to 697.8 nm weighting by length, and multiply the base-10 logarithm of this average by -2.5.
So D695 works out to -0.05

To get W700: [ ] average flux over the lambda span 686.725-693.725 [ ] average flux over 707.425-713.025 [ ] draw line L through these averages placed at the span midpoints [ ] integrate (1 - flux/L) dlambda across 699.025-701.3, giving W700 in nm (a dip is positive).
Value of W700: 0.37 nm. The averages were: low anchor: 11.3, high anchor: 10.8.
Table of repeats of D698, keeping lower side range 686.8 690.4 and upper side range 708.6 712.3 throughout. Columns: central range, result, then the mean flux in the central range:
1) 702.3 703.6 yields 0.05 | 10.5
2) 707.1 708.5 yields 0.02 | 10.6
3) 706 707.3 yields 0.03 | 10.6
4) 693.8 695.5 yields -0.03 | 11.2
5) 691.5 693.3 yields -0.08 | 11.5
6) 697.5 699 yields -0.03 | 11.1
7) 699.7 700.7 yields 0.20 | 8.71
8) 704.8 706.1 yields -0.01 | 11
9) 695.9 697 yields 0.01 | 10.9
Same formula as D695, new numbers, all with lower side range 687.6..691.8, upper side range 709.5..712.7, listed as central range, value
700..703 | 0.08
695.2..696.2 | 0.03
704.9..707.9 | 0.01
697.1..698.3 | 0.00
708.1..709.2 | -0.03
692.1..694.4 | -0.02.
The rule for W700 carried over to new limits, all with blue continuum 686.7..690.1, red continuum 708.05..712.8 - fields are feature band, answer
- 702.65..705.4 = 0.06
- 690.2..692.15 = -0.09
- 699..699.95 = 0.15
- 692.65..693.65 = -0.02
